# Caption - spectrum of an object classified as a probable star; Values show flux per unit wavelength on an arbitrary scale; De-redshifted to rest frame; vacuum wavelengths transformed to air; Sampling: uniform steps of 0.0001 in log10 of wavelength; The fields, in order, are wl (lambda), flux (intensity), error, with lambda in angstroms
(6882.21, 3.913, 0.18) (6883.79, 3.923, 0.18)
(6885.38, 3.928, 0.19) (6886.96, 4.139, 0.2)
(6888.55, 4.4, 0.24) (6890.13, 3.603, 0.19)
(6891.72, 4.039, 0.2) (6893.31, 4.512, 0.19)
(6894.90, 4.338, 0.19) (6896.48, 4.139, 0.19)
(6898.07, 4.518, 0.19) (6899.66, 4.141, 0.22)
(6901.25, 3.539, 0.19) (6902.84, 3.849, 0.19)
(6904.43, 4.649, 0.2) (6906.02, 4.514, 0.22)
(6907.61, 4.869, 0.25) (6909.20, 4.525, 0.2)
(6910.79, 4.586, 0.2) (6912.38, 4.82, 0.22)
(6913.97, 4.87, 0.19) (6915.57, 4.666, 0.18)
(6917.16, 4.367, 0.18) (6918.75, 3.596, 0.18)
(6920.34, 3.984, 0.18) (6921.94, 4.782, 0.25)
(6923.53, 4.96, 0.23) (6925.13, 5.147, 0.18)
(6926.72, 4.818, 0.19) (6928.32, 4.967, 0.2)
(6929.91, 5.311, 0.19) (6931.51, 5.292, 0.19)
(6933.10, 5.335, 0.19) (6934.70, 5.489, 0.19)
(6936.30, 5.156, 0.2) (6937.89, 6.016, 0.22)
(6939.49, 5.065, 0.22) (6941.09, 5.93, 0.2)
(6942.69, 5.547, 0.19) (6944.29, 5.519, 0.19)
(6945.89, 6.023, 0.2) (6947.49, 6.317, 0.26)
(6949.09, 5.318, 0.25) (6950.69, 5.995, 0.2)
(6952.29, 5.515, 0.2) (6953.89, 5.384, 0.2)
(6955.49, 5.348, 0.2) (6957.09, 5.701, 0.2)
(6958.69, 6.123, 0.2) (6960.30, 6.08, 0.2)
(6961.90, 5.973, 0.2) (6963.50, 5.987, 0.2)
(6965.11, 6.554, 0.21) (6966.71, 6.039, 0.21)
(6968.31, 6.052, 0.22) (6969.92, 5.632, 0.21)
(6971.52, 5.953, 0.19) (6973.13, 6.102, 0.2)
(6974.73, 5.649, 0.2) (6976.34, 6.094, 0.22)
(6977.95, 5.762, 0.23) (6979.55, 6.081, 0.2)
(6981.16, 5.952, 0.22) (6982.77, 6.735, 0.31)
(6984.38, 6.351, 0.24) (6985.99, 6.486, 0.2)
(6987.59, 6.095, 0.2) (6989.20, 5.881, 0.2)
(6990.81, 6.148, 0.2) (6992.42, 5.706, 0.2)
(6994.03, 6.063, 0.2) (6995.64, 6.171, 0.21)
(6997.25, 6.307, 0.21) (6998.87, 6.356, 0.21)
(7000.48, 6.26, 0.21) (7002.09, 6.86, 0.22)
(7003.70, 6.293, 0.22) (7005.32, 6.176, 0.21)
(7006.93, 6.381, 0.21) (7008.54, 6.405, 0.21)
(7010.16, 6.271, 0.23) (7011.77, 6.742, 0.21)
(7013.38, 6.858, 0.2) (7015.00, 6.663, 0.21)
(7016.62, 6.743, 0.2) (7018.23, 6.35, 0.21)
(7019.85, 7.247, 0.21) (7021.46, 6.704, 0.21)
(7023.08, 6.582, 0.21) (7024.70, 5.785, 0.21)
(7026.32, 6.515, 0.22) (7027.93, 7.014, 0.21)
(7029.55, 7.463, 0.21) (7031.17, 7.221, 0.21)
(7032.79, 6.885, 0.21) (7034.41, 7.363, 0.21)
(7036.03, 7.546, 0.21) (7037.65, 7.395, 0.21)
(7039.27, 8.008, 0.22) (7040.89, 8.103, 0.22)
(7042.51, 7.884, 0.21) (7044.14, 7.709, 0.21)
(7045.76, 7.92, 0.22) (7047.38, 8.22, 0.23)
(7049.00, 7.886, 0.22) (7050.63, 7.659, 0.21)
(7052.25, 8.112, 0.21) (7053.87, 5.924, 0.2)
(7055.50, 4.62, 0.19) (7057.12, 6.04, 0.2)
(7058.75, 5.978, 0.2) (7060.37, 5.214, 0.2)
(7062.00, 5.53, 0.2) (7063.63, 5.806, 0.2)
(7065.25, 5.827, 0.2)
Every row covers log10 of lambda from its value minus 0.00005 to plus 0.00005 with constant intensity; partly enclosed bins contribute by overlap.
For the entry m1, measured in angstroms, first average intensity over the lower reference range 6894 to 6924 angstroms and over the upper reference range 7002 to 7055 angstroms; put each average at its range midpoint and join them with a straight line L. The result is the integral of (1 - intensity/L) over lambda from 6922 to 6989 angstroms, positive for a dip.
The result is -4.0 angstroms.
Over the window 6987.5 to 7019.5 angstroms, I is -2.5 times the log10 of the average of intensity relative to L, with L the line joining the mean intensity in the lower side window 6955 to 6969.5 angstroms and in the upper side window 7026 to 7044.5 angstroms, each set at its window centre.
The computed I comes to 0.08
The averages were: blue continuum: 5.99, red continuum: 7.44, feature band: 6.35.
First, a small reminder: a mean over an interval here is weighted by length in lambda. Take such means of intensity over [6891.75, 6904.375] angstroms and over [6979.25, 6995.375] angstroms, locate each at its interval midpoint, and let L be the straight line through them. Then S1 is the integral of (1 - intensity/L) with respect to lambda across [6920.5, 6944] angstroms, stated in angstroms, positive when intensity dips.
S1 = -1.48 angstroms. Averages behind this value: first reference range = 4.17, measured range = 5.24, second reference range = 6.15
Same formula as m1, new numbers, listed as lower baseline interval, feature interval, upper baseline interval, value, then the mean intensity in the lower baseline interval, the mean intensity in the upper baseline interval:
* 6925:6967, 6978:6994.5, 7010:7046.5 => 0.6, 5.63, 7.1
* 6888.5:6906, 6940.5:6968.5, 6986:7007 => -2.7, 4.16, 6.21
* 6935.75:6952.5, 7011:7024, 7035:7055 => 0.7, 5.69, 7.64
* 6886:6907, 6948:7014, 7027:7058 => -1.2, 4.19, 7.31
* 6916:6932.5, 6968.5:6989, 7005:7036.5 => -0.7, 4.73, 6.75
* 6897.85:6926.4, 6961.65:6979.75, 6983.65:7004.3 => -0.8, 4.47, 6.23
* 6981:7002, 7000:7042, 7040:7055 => 0.8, 6.22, 7.65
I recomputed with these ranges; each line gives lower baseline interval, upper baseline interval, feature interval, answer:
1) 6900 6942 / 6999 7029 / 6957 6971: -0.078 mag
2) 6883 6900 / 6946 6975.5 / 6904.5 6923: 0.042 mag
